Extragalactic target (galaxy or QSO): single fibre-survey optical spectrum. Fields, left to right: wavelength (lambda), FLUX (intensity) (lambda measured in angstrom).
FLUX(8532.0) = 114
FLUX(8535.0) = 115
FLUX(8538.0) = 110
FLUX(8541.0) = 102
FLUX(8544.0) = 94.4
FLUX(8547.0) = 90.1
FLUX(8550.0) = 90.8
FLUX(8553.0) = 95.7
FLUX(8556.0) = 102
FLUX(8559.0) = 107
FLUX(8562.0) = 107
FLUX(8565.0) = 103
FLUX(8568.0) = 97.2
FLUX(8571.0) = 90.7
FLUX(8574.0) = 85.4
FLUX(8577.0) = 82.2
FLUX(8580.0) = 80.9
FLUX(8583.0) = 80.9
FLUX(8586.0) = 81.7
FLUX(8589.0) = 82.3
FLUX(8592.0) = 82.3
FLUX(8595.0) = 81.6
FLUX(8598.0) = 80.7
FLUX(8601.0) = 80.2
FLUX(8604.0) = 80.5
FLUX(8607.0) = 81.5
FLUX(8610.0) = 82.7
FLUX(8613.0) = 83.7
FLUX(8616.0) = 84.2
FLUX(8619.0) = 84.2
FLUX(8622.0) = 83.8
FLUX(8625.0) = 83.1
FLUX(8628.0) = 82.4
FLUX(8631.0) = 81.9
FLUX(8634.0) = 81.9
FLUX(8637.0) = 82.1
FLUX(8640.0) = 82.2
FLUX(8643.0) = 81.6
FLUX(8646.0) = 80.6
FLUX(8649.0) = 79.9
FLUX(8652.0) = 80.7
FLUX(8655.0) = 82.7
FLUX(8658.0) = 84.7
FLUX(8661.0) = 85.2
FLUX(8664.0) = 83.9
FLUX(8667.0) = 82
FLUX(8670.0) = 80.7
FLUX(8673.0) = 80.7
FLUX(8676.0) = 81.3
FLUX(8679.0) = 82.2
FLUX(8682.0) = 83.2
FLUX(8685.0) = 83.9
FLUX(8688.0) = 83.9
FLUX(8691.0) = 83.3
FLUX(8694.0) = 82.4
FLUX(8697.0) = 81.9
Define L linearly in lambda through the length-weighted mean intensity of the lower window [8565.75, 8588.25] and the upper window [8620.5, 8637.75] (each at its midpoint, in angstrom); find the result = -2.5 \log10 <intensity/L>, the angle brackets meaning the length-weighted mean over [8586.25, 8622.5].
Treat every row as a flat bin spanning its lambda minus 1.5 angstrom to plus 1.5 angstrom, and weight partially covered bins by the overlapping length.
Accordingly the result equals 0.03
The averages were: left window 86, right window 82.6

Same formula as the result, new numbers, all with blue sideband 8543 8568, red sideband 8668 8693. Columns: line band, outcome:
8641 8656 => 0.07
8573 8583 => 0.16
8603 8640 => 0.09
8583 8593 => 0.16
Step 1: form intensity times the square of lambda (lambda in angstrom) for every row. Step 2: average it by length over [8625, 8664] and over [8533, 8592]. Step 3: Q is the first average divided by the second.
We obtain 0.89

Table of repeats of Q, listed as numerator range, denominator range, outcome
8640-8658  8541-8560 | 0.86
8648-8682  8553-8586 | 0.90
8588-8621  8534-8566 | 0.82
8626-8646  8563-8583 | 0.93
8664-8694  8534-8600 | 0.91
